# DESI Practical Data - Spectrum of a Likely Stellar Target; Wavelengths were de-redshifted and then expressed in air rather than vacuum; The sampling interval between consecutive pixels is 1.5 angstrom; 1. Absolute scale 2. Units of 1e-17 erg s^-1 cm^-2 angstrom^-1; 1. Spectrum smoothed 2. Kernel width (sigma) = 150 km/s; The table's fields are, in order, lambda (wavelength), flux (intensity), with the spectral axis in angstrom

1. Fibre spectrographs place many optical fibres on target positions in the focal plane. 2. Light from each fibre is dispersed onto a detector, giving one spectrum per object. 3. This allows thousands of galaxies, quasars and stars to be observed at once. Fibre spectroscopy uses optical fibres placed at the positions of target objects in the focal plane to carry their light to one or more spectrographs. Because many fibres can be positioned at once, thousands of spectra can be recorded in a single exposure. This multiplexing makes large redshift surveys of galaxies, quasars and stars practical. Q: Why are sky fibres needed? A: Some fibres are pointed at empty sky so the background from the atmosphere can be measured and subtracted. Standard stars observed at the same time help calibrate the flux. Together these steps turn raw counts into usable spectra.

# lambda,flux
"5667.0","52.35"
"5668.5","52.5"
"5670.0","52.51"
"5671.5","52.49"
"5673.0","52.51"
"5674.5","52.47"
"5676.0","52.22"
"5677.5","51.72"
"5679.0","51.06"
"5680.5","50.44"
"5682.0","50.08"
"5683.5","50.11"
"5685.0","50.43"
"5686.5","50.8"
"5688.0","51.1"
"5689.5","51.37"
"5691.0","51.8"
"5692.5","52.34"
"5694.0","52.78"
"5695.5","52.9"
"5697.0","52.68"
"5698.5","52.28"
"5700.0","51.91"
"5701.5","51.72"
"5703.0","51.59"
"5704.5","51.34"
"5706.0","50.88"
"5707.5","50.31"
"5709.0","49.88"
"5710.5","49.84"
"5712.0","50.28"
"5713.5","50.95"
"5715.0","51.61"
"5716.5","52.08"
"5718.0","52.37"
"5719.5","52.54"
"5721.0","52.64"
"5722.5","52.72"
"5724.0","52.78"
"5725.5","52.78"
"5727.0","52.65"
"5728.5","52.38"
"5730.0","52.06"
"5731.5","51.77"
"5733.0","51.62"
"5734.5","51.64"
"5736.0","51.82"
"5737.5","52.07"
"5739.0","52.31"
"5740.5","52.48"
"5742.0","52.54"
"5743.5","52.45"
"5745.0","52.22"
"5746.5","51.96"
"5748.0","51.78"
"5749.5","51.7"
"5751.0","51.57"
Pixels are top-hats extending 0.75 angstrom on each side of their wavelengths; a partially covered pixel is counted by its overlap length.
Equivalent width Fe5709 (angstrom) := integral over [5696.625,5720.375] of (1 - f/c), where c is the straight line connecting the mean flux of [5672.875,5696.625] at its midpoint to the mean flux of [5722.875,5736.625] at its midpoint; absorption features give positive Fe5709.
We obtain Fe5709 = 0.22 angstrom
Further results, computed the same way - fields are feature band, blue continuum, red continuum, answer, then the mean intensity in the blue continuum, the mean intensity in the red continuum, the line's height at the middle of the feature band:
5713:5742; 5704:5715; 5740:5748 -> -0.4 angstrom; 50.6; 52.3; 51.5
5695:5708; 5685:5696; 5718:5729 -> 0.1 angstrom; 51.7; 52.6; 52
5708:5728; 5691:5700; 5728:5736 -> 0.1 angstrom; 52.5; 51.9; 52.1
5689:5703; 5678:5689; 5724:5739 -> -0.3 angstrom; 50.6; 52.1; 51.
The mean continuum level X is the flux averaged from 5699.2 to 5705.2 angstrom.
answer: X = 51.6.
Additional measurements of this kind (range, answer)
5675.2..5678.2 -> 52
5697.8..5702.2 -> 52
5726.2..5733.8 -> 52.1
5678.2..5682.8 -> 50.5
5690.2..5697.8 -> 52.5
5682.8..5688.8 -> 50.6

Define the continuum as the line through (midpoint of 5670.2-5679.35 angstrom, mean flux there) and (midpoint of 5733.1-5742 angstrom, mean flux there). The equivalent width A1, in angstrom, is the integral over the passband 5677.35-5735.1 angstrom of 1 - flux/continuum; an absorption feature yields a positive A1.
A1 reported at 0.6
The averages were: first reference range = 52.1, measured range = 51.6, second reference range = 52.1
